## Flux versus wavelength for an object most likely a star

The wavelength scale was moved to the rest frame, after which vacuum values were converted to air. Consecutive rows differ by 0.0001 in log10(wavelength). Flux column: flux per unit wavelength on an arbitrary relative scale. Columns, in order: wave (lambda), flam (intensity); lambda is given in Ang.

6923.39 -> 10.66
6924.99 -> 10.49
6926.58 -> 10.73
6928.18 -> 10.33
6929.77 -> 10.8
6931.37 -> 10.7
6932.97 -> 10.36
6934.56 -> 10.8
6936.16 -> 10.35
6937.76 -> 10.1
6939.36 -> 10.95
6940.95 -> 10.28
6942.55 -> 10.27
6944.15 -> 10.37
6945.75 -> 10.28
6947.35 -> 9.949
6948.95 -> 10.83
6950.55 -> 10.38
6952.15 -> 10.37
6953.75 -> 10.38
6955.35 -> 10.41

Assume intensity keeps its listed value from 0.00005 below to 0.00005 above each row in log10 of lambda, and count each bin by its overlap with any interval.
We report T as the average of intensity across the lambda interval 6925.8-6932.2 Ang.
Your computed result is 10.6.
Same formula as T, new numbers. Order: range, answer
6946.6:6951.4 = 10.4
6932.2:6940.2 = 10.5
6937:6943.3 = 10.4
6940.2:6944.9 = 10.3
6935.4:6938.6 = 10.2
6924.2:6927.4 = 10.6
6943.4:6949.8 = 10.4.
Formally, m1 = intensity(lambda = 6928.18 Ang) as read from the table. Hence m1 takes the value 10.33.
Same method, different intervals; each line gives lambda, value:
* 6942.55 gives 10.27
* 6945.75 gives 10.28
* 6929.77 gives 10.8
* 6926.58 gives 10.73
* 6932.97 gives 10.36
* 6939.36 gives 10.95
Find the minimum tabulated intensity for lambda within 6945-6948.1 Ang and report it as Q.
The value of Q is 9.949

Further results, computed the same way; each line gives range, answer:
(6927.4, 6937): 10.33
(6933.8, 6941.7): 10.1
